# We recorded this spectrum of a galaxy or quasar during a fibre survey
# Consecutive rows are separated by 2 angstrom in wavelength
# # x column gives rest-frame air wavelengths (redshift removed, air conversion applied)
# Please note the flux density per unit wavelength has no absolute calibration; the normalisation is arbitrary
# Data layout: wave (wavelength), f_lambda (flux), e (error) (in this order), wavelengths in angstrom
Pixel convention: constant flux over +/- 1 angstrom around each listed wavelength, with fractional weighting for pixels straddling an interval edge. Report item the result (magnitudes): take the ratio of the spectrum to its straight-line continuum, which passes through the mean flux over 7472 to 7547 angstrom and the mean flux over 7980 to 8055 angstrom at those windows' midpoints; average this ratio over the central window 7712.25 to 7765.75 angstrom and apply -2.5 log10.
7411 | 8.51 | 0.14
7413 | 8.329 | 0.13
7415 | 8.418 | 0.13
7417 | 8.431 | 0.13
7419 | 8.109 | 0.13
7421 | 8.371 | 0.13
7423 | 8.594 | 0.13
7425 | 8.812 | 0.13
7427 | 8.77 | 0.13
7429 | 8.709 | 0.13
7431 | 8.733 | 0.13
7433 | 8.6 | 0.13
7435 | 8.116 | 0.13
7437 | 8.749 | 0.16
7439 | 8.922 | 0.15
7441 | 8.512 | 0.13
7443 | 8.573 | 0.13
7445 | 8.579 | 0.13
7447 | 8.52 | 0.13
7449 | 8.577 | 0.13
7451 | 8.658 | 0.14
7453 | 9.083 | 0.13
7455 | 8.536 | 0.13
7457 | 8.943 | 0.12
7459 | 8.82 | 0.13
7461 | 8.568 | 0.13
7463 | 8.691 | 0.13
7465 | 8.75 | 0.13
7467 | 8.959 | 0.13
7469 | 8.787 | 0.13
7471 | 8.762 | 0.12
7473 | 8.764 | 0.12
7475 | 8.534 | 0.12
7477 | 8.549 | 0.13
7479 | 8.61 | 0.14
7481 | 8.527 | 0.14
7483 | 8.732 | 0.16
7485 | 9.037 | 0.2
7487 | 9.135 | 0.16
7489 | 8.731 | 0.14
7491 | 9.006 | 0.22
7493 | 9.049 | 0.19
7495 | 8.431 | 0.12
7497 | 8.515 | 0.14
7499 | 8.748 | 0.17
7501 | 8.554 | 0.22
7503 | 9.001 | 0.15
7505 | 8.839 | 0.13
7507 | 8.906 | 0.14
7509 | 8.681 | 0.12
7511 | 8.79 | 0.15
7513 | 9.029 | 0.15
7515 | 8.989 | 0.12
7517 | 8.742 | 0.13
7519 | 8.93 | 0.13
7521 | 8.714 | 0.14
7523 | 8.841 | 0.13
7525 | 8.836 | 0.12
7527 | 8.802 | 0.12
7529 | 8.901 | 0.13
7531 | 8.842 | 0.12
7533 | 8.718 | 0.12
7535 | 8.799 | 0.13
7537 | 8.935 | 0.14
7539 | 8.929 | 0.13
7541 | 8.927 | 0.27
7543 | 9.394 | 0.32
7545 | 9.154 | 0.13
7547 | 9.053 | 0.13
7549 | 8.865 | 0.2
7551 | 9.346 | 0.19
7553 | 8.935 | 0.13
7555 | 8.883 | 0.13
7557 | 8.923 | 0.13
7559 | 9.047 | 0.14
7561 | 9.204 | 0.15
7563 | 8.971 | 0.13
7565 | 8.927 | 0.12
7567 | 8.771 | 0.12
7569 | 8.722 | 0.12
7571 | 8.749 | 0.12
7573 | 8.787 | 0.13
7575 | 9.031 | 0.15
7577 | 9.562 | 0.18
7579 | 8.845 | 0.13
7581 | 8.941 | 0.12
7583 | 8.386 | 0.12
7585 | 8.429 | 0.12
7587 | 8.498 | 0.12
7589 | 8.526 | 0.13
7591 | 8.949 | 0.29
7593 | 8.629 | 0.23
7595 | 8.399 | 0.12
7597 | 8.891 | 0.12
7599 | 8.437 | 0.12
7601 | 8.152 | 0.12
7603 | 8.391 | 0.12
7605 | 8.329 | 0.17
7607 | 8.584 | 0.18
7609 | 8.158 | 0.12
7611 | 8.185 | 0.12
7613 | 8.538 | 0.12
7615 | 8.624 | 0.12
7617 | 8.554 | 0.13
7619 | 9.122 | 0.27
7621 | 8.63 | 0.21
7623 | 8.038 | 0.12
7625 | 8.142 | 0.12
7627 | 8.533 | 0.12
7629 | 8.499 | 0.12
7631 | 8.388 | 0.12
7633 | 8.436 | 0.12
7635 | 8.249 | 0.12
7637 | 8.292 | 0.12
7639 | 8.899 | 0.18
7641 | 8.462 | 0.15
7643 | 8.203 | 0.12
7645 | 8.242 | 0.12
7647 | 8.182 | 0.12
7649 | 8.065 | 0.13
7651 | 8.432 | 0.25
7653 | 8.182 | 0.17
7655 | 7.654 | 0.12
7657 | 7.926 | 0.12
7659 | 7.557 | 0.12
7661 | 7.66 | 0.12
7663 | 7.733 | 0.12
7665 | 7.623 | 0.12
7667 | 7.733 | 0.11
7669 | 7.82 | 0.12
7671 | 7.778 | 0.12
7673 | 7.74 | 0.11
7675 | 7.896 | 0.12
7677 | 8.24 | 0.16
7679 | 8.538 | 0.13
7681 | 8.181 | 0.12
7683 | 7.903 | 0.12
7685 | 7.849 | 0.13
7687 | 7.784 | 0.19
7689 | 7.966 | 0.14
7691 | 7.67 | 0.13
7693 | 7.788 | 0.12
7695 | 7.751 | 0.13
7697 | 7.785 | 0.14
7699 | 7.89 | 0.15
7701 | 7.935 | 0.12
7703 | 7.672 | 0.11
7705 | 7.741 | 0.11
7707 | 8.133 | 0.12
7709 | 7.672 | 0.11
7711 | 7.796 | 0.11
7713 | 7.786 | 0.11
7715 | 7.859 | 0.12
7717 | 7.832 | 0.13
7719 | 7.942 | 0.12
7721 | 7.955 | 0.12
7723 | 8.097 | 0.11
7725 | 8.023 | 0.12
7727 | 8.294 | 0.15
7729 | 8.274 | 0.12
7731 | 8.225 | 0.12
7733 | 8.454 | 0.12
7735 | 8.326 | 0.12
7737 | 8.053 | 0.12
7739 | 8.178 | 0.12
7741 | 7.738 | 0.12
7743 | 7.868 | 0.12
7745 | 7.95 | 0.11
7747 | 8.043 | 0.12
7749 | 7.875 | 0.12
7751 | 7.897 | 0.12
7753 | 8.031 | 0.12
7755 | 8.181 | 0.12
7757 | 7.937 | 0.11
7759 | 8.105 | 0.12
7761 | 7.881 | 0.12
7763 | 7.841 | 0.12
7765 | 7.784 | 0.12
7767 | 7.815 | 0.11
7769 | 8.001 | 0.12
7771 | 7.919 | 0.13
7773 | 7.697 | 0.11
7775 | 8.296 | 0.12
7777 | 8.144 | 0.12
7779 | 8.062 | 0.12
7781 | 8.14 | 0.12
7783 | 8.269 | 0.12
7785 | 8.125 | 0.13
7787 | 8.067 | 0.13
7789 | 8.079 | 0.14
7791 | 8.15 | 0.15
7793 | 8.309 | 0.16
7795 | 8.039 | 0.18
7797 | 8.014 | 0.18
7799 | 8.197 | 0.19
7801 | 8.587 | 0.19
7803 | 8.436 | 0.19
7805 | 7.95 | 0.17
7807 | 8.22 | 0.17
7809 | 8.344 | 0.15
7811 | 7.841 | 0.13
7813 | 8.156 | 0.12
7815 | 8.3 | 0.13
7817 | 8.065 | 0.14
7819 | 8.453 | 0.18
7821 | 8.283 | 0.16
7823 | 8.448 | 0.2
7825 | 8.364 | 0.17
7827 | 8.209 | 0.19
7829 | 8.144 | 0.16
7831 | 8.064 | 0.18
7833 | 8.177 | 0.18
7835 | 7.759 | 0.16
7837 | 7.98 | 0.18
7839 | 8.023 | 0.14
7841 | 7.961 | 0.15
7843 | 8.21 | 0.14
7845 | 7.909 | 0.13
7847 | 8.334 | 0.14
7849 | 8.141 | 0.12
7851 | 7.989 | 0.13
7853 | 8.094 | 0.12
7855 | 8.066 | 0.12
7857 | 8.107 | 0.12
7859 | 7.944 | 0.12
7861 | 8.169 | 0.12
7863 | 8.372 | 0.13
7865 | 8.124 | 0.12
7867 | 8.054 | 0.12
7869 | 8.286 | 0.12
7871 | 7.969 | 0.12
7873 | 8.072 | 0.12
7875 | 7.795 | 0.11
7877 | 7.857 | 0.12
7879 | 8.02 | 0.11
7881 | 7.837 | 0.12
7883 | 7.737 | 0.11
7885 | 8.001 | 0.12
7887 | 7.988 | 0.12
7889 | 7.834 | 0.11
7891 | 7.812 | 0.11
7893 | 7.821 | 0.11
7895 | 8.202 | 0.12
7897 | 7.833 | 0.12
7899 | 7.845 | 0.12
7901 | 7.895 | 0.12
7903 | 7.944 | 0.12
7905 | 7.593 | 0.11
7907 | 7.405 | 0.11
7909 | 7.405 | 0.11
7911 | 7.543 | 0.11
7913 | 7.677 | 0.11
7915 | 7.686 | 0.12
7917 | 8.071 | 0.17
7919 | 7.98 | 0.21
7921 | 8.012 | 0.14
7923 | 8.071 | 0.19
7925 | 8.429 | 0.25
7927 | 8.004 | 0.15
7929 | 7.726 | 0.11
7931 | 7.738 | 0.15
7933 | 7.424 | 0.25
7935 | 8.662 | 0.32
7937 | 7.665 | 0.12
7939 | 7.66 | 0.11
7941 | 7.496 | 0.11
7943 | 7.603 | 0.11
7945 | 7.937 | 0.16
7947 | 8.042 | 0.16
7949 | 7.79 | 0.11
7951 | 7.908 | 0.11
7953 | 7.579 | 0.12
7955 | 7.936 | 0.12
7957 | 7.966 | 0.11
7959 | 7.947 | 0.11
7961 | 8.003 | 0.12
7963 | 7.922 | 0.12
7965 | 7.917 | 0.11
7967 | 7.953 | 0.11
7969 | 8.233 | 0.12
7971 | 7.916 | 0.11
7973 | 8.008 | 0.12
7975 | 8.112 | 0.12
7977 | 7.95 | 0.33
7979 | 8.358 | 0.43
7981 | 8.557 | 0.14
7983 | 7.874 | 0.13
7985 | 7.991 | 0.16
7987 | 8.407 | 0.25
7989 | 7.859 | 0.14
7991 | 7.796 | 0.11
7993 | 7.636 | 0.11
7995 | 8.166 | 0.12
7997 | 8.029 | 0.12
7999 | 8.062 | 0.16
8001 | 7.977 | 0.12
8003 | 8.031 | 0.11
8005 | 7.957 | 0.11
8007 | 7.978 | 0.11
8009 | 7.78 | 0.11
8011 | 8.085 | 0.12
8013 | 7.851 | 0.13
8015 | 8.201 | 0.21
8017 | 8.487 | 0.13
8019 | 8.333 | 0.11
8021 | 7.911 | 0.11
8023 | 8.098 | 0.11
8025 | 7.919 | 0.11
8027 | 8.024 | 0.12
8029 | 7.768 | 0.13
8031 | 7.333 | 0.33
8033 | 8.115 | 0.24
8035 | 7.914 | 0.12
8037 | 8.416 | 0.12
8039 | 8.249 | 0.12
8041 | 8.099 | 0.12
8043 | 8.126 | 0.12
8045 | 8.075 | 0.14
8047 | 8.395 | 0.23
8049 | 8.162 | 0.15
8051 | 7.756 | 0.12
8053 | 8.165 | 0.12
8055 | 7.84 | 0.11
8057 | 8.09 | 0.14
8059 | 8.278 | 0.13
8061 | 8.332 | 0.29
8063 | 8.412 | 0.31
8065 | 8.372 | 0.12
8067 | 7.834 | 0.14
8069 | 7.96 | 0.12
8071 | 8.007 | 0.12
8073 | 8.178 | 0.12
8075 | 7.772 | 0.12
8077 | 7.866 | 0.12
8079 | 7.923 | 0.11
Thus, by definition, 0.06 mag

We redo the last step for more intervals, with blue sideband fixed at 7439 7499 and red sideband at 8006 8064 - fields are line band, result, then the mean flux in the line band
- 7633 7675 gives 0.06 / 8.03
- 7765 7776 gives 0.06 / 7.93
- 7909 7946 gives 0.05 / 7.84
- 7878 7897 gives 0.04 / 7.91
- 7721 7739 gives 0.03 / 8.2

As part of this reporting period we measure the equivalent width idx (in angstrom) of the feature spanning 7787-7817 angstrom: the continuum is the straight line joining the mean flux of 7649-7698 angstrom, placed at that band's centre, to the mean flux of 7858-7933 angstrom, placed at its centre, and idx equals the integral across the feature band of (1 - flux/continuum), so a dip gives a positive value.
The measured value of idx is -1.1 angstrom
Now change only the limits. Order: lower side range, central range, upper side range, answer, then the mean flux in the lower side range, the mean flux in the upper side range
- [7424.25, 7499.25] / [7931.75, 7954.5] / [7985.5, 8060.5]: 0.9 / 8.71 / 8.04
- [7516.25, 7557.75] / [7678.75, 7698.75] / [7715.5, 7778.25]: 0.9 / 8.93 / 8.02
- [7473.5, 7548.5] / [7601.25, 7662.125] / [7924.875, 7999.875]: 2.1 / 8.84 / 7.95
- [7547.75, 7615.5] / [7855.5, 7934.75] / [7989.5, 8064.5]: 3.2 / 8.73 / 8.05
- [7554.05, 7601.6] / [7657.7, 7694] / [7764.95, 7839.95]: 2.7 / 8.78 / 8.13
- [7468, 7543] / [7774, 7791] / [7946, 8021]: 0.4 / 8.81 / 8.01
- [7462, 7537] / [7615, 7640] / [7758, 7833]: 0.1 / 8.79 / 8.13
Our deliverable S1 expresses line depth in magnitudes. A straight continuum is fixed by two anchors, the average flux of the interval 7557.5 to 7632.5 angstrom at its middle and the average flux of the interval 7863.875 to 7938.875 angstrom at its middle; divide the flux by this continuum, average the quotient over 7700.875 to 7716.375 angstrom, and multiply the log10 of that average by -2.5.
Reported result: 0.073 mag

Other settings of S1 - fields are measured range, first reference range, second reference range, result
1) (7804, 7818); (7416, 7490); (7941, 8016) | 0.01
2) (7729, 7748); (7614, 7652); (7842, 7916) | 0.01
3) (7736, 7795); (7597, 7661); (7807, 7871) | 0.03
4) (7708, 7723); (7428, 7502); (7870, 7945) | 0.05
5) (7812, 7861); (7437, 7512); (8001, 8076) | 0.02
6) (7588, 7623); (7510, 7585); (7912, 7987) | 0.03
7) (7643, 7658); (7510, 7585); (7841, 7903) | 0.07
